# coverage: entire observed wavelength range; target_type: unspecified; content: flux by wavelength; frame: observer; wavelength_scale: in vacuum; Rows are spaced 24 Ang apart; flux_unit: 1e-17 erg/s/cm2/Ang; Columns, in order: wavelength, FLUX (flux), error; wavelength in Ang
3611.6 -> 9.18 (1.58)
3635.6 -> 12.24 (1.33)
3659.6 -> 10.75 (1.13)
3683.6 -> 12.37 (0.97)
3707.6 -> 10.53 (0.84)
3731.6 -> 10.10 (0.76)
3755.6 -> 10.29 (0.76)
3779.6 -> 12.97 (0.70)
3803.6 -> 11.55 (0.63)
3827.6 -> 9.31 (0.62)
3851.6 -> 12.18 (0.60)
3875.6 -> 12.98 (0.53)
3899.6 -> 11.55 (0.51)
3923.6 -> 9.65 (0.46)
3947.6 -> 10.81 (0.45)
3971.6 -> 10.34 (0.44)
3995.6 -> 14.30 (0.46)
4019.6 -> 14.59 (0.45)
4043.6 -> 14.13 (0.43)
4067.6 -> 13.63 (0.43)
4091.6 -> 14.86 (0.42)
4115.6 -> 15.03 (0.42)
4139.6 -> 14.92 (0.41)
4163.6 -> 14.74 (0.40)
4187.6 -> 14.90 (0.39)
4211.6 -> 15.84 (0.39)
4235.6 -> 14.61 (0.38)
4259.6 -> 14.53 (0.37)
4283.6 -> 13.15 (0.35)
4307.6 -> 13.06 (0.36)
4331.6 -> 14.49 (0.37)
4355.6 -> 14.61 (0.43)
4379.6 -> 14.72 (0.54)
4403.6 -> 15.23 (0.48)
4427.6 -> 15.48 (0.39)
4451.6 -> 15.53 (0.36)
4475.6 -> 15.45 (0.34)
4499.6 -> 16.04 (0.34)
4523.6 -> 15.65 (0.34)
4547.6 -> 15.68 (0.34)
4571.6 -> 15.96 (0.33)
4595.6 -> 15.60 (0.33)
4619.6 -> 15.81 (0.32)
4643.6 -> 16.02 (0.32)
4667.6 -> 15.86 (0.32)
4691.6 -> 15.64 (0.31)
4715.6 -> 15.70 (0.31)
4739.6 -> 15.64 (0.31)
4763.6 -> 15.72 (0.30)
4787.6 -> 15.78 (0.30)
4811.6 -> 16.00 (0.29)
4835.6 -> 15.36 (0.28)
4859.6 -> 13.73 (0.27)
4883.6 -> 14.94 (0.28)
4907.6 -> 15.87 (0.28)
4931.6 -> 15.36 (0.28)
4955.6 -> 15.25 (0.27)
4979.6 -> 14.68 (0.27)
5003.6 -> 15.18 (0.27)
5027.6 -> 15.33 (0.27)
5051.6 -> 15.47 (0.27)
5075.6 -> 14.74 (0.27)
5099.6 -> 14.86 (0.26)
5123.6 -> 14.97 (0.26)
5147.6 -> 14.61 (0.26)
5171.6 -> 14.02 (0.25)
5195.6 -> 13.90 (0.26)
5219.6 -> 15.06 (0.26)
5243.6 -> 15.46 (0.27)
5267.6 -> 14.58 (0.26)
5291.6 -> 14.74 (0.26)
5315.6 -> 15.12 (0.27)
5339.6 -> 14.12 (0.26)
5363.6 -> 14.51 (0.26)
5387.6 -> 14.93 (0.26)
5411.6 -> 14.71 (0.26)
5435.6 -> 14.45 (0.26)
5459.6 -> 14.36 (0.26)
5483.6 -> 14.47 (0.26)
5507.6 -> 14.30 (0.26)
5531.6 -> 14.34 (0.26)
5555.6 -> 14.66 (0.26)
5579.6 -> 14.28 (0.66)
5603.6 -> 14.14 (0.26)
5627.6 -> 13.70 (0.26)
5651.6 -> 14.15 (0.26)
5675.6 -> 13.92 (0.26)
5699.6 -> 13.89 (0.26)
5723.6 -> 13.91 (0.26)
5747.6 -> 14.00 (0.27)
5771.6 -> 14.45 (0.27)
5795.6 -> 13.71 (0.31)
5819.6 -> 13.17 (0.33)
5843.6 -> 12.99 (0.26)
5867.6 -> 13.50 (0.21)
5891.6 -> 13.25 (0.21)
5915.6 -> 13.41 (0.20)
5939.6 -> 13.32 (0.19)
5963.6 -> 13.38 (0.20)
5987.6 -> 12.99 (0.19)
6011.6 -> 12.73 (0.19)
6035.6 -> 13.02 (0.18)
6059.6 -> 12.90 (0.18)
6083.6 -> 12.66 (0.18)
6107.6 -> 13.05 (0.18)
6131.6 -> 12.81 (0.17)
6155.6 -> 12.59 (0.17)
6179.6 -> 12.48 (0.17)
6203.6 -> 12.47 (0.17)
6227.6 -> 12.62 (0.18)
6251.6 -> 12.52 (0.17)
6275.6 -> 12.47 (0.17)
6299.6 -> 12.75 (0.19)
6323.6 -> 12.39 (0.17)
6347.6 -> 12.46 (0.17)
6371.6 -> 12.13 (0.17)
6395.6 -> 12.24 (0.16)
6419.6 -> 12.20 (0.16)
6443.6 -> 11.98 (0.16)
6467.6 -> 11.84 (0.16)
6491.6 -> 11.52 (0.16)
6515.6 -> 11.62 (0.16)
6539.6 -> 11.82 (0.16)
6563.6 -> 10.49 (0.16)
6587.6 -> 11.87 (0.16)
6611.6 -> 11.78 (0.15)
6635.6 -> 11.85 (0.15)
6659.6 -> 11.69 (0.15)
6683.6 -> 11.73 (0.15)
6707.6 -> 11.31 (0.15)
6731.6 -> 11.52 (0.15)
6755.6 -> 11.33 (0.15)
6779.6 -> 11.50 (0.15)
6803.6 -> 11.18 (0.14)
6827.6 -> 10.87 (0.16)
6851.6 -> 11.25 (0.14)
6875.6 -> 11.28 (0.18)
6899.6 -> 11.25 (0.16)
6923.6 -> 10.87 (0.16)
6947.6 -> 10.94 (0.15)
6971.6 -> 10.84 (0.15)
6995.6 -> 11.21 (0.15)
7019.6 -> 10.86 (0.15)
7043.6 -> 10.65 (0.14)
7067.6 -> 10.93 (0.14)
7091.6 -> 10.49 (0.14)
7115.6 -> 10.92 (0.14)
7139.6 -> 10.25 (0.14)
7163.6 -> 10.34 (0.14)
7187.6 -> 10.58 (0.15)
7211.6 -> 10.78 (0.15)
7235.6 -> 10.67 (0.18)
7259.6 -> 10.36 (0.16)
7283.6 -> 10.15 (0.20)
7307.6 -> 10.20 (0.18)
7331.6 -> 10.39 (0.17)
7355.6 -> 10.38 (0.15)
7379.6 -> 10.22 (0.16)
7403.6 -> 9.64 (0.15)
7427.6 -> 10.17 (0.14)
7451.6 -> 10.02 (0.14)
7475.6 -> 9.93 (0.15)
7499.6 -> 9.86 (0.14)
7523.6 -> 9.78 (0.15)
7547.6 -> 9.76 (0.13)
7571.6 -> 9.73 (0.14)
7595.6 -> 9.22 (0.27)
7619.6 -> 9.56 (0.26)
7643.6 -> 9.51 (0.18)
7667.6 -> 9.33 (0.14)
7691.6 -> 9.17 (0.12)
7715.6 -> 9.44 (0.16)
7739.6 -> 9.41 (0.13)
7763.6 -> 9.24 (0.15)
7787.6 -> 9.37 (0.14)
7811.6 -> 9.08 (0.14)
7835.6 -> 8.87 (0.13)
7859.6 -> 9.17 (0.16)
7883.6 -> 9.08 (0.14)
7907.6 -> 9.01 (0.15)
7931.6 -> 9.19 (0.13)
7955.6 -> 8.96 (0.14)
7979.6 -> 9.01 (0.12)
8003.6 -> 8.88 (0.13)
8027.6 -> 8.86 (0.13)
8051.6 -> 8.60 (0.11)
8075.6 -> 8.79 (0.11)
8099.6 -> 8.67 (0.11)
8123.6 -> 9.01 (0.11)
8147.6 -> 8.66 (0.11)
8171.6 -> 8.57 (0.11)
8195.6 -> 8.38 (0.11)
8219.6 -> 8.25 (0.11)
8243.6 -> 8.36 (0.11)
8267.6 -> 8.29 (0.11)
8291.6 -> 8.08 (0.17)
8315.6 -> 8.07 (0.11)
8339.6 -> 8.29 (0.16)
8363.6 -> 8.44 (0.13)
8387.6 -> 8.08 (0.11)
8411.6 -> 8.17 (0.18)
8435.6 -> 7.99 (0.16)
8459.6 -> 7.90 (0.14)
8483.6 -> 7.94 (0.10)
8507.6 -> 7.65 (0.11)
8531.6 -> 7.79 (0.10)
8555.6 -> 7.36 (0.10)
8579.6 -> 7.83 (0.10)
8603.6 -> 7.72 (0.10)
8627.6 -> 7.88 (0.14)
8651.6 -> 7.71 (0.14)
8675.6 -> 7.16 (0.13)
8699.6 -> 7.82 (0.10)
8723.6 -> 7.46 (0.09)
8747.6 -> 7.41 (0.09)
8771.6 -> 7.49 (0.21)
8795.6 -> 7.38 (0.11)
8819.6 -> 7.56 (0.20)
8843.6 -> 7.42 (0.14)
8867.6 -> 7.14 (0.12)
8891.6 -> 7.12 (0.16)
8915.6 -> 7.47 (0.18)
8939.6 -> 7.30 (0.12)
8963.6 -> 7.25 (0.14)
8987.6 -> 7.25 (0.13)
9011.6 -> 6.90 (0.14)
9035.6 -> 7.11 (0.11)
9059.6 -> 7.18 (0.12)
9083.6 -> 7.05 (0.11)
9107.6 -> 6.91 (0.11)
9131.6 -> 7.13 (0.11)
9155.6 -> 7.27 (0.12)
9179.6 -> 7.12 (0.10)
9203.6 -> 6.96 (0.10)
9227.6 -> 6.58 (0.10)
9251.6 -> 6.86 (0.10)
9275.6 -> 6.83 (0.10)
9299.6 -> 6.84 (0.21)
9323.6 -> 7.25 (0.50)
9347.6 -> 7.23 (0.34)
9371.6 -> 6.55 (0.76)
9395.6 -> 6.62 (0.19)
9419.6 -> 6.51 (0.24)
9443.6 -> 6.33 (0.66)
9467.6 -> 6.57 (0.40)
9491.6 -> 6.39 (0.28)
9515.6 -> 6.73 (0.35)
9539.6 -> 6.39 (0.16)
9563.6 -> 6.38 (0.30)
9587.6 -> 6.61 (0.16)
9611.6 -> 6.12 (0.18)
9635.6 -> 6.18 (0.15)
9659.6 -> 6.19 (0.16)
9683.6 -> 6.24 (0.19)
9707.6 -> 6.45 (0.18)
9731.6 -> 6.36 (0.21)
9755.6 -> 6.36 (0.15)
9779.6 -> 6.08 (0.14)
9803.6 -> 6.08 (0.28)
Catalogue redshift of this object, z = 0.00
